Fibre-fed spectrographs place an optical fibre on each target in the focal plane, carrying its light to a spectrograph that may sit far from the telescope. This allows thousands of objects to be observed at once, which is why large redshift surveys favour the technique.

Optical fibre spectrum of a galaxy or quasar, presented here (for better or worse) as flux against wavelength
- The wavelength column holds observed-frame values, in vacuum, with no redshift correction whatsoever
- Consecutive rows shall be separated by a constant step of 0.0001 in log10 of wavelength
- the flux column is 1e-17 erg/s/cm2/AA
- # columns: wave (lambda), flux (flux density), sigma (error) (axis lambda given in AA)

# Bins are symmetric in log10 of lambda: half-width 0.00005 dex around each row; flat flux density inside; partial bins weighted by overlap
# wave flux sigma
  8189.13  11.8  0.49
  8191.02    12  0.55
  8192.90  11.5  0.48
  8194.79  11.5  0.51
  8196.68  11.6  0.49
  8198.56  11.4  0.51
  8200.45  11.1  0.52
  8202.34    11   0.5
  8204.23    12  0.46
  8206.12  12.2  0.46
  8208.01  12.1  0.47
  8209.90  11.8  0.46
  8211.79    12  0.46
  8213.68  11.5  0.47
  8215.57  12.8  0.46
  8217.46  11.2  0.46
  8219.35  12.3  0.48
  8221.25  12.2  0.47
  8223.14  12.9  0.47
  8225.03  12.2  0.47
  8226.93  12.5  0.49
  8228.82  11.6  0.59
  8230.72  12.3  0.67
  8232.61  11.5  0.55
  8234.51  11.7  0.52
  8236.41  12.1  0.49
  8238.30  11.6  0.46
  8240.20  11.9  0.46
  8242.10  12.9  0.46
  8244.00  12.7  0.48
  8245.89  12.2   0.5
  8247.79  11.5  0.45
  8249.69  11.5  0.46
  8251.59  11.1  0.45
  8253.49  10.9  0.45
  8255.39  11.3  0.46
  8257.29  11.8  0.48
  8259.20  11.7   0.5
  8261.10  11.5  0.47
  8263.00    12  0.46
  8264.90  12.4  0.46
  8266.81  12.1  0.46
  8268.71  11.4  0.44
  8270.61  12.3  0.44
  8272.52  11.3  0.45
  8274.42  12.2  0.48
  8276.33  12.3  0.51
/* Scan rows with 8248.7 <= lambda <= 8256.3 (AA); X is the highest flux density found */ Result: 11.5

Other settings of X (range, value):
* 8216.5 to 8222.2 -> 12.3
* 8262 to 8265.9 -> 12.4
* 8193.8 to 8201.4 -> 11.6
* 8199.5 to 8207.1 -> 12.2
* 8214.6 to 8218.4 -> 12.8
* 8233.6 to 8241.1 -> 12.1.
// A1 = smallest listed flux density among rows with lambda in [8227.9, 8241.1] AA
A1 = 11.5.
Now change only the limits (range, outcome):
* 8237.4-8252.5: 11.1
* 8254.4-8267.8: 11.3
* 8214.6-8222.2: 11.2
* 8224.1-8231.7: 11.6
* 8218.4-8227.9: 12.2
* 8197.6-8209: 11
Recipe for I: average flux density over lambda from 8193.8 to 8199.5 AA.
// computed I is 11.5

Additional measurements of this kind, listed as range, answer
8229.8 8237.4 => 11.9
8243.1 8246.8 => 12.5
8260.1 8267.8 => 12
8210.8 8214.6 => 11.8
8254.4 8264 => 11.7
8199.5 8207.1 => 11.6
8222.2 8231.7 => 12.3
